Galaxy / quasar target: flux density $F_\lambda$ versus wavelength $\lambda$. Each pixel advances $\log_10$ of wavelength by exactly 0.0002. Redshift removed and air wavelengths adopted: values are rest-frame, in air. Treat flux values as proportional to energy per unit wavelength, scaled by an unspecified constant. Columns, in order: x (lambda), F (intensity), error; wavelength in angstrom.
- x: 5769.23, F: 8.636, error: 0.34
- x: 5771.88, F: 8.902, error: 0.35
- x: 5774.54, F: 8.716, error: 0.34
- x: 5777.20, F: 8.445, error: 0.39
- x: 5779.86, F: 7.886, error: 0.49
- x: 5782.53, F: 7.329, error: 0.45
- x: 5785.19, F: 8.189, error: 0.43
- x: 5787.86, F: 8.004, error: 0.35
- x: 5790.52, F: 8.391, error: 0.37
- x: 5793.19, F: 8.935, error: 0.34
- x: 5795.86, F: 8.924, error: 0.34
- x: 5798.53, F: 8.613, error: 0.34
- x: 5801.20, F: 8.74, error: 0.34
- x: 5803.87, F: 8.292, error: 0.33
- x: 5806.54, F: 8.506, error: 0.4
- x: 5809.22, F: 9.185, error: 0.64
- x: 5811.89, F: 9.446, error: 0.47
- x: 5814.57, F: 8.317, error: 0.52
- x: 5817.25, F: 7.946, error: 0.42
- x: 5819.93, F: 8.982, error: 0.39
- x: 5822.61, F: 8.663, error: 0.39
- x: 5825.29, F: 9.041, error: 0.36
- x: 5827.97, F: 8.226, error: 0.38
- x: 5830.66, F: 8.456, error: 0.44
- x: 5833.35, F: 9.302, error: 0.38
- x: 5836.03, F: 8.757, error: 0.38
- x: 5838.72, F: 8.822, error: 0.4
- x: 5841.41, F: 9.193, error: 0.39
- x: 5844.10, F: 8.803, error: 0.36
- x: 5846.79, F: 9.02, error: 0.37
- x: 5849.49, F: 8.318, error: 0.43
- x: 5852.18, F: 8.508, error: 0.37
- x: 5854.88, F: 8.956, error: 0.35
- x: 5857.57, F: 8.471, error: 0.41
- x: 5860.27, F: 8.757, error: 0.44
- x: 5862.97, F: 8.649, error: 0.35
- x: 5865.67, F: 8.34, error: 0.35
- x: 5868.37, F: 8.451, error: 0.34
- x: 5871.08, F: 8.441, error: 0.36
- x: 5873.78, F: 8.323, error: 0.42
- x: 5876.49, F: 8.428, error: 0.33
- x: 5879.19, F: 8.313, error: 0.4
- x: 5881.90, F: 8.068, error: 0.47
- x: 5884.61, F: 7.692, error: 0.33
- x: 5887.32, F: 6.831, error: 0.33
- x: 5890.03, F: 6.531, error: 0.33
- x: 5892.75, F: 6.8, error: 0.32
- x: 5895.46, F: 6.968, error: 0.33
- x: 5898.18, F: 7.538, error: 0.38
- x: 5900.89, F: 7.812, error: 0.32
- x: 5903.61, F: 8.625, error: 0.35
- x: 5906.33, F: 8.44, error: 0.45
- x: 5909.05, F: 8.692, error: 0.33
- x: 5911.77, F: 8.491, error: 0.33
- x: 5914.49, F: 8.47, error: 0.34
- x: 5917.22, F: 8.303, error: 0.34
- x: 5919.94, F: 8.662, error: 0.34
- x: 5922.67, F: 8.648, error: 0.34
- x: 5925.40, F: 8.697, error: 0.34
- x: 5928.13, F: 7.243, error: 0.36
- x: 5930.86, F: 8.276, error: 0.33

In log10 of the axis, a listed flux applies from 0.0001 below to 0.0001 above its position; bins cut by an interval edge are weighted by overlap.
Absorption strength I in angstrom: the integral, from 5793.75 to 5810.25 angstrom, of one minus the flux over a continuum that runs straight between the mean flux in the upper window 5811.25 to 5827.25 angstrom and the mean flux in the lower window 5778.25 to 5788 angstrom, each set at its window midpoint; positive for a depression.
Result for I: -0.9 angstrom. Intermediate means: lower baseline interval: 7.84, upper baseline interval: 8.68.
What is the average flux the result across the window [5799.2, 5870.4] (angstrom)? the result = 8.69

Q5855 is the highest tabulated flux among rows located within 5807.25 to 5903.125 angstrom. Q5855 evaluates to 9.446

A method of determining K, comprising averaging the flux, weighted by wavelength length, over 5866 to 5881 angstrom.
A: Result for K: 8.38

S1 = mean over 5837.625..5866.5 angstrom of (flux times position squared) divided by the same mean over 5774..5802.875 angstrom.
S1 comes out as 1.06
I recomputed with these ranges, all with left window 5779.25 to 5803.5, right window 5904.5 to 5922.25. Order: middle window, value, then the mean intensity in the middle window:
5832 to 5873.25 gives -1.36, 8.71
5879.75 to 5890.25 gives 1.29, 7.44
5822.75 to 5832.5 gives -0.26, 8.62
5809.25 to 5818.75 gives -0.32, 8.66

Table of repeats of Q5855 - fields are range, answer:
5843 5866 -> 9.02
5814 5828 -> 9.041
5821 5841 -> 9.302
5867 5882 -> 8.451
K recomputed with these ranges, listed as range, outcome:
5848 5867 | 8.57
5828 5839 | 8.76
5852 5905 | 8.01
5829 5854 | 8.79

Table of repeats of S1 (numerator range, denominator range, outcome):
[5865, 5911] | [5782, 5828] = 0.95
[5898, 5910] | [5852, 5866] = 0.97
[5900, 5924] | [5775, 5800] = 1.06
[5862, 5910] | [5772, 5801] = 0.98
